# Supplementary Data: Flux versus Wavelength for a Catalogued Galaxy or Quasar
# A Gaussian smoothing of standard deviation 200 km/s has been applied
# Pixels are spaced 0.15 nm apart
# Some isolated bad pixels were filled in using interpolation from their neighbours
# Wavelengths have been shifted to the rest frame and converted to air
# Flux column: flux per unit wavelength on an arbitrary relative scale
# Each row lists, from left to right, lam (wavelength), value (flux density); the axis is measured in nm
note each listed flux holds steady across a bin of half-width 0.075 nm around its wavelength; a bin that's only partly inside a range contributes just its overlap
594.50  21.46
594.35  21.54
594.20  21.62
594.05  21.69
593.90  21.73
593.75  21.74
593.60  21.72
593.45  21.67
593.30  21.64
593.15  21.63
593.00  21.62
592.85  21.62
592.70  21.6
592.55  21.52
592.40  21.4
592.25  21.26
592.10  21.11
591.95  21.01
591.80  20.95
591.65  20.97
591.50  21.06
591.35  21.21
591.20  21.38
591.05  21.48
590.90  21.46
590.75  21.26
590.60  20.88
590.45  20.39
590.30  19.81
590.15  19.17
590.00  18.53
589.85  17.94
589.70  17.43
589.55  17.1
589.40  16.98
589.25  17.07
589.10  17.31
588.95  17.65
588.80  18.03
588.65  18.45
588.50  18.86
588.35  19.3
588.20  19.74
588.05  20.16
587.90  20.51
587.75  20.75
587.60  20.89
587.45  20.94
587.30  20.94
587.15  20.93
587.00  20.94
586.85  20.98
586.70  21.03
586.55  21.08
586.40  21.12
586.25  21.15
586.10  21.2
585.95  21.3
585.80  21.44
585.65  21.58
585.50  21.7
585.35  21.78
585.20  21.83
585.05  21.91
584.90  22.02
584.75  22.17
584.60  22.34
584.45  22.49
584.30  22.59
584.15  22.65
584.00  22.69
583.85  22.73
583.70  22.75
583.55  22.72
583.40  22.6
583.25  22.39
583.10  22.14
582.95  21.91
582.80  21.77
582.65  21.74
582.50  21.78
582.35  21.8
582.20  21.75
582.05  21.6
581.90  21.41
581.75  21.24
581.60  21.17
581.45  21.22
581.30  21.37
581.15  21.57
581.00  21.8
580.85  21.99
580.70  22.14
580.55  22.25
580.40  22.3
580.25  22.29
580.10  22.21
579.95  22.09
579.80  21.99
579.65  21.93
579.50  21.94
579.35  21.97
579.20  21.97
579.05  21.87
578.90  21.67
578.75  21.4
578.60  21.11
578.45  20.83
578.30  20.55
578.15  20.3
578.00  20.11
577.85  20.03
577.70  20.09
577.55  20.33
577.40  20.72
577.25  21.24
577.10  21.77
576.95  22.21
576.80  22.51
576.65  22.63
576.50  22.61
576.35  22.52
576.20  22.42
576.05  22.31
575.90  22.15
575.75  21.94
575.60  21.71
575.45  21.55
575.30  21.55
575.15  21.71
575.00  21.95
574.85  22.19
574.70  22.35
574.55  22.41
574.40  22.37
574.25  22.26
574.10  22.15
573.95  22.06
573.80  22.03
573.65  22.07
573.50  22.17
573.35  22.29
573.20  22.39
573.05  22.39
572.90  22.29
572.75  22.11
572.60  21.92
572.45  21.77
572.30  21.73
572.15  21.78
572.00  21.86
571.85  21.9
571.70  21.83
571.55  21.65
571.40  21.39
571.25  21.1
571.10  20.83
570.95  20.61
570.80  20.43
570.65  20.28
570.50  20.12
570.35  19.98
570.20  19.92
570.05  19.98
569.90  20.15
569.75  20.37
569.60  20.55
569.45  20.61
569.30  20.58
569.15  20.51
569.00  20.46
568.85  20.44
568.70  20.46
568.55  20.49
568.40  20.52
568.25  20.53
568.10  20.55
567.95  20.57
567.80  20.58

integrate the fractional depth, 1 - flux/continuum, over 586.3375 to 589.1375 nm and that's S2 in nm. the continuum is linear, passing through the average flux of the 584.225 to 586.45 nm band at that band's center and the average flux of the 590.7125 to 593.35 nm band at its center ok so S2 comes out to 0.21 nm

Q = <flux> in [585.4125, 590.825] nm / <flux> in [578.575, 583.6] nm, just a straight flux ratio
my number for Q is 0.9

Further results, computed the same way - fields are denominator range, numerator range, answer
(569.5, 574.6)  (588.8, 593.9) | 0.95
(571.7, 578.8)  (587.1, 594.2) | 0.93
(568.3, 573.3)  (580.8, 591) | 0.99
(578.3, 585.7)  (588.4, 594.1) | 0.92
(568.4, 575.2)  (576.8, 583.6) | 1.01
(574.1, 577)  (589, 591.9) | 0.88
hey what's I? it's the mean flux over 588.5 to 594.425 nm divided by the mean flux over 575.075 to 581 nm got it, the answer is 0.94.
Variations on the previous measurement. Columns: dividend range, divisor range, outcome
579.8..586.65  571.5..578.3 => 1.00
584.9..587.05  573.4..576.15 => 0.97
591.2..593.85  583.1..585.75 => 0.96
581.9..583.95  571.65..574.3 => 1.00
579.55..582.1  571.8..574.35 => 0.99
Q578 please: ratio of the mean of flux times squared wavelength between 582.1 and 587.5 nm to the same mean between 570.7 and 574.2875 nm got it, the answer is 1.04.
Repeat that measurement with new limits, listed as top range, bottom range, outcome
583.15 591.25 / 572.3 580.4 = 0.98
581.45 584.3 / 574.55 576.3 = 1.03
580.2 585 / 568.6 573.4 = 1.09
